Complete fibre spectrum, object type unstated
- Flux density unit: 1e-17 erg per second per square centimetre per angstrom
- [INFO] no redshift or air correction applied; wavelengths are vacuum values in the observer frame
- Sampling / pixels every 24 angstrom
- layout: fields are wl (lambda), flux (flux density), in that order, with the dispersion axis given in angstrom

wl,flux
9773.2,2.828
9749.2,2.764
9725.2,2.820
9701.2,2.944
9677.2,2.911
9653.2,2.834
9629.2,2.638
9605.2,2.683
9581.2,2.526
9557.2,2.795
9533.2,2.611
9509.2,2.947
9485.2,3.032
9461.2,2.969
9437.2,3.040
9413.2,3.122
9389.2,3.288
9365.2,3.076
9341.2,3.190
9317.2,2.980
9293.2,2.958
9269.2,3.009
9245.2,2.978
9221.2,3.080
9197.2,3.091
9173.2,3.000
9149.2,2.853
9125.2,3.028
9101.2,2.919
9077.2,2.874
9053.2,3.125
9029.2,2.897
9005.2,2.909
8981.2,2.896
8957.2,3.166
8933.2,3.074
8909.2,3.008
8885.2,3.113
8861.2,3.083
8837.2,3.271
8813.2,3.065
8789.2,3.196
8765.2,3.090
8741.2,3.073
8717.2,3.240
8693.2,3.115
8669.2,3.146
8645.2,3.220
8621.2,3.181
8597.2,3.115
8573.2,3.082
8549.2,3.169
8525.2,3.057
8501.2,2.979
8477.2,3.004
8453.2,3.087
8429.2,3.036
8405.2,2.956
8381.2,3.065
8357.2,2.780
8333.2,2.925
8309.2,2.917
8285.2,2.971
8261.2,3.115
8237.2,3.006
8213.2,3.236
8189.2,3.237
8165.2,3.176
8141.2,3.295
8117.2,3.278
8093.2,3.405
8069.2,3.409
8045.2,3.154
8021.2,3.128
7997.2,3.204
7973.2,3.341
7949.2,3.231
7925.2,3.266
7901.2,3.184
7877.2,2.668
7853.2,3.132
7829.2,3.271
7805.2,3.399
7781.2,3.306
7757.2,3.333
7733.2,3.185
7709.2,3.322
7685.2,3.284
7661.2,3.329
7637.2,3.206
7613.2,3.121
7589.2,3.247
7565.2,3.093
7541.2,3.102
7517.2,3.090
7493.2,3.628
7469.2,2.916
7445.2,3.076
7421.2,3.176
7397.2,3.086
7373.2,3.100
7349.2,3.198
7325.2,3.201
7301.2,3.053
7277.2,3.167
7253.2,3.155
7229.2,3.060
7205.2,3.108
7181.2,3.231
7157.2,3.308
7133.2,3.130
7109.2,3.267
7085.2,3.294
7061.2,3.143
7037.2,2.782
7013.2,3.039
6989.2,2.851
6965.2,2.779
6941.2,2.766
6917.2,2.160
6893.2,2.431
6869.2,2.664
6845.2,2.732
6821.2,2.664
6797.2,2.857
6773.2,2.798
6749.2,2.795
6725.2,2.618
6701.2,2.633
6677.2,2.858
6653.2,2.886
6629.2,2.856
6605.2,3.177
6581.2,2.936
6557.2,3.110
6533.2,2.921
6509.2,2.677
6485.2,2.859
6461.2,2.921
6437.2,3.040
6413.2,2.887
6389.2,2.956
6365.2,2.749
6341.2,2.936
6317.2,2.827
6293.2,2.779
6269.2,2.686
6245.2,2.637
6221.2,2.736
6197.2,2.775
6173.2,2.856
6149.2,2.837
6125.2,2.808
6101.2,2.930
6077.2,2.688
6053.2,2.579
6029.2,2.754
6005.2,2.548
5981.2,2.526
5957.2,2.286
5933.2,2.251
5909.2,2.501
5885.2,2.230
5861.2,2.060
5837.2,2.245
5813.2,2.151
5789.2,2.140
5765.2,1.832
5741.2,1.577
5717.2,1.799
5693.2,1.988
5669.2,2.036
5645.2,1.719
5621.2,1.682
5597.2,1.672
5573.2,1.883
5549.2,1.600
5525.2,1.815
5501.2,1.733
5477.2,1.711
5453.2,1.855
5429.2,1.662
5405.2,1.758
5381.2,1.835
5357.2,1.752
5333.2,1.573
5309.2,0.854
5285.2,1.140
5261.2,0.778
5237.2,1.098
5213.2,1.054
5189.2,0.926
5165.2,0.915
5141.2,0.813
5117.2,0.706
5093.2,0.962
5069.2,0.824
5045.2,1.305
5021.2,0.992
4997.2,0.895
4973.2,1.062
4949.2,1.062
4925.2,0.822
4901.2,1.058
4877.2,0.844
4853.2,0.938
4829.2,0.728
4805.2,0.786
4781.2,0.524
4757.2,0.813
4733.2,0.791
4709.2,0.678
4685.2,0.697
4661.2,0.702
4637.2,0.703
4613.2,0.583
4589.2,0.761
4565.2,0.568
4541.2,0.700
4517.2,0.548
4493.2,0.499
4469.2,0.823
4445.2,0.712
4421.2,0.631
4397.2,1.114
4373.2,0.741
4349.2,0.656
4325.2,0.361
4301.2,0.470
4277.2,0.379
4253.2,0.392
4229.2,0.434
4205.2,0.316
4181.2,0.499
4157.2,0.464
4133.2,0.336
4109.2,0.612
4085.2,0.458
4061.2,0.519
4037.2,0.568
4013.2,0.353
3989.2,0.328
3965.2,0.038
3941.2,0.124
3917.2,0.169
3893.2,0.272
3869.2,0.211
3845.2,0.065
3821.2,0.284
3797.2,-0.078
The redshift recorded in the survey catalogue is 0.336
